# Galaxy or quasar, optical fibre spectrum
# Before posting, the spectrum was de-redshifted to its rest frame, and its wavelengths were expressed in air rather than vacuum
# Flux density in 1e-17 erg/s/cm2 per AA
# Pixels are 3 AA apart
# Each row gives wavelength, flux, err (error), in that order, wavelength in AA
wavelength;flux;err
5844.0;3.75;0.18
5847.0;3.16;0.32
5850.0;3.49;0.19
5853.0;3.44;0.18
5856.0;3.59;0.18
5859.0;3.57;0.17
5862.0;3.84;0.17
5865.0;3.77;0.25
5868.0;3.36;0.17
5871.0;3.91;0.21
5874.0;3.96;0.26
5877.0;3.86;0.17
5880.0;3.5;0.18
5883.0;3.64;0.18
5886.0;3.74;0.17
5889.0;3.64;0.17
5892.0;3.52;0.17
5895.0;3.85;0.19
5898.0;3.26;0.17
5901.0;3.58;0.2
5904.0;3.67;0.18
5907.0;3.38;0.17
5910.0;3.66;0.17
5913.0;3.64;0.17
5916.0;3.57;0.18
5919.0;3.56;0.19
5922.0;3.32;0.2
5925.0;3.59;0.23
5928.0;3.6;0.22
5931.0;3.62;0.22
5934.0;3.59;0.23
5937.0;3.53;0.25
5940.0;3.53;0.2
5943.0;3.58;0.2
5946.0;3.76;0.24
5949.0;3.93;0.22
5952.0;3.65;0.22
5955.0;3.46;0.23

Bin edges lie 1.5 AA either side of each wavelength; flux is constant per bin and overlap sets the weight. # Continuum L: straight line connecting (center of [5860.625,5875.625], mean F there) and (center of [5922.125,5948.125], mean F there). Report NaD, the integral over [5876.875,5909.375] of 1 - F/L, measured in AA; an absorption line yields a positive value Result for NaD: 1.0 AA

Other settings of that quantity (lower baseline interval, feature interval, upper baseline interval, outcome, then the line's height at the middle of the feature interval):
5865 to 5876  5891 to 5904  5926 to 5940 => 0.4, 3.68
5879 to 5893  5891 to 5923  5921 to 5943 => 0.3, 3.58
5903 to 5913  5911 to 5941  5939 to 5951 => 0.7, 3.64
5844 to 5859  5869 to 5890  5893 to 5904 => -1.3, 3.53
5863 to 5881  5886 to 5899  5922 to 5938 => 0.3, 3.67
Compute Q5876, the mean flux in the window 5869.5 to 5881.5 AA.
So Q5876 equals 3.81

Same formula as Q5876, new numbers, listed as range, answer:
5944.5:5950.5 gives 3.85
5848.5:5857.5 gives 3.51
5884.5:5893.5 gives 3.63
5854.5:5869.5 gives 3.63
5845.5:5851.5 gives 3.33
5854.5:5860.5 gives 3.58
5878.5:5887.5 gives 3.63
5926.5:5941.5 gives 3.57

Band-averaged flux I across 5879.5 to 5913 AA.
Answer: 3.59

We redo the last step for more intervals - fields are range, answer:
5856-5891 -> 3.7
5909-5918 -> 3.62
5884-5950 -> 3.59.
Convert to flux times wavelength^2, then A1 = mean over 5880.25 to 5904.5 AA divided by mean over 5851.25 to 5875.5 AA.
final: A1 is 0.99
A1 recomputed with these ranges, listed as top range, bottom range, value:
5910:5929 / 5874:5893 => 0.98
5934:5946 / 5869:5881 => 0.96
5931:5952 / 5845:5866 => 1.06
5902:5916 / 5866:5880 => 0.97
